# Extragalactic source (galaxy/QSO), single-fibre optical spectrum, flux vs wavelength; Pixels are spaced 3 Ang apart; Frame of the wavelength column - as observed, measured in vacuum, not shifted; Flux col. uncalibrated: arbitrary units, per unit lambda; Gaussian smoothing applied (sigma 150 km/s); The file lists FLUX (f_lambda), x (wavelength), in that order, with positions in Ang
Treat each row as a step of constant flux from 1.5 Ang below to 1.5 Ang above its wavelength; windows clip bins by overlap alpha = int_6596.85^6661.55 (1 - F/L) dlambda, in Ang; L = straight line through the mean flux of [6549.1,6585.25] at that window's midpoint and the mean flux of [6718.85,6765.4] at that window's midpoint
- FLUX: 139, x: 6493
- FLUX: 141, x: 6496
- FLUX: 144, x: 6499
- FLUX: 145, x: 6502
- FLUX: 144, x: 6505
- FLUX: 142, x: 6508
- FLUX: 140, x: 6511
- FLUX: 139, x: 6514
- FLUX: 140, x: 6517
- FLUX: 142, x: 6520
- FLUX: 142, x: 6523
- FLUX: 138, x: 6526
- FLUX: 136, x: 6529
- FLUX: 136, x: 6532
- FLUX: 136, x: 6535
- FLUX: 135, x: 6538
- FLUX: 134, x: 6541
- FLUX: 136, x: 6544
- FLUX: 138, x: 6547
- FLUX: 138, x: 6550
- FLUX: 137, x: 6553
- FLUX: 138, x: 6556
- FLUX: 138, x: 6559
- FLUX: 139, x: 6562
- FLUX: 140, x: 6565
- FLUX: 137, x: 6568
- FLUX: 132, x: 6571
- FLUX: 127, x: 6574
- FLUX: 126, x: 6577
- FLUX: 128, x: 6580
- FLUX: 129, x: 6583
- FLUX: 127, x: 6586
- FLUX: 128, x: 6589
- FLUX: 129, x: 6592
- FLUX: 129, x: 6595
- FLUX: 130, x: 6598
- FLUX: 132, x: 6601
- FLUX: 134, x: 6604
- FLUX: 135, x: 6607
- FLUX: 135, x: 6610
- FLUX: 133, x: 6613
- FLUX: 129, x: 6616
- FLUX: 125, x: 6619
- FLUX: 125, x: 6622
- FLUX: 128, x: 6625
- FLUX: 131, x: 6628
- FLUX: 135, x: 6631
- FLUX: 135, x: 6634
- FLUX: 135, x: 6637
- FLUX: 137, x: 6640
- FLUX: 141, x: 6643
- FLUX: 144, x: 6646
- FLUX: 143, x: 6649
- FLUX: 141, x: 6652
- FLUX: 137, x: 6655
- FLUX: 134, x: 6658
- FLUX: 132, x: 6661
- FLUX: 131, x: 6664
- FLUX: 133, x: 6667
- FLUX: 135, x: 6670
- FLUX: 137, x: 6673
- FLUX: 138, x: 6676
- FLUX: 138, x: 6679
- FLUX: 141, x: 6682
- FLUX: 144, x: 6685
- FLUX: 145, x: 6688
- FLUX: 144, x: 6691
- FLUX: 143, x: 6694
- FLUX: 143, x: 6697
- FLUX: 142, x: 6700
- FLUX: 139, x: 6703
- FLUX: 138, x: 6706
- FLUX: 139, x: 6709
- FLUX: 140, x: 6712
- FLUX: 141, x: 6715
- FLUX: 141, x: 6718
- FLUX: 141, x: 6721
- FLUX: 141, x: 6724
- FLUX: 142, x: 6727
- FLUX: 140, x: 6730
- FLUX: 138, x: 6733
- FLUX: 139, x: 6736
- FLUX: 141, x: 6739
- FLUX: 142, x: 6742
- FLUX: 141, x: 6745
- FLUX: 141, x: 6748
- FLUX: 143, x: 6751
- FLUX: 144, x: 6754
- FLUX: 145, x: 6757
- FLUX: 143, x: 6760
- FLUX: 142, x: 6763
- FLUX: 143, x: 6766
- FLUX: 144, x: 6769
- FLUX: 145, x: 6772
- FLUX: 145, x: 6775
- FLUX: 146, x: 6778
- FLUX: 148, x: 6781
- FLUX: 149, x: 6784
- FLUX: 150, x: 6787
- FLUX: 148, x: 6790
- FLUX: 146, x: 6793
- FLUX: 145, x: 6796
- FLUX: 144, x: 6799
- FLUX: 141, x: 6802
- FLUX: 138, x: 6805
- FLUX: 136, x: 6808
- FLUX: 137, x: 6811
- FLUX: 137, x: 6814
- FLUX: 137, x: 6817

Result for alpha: 1.1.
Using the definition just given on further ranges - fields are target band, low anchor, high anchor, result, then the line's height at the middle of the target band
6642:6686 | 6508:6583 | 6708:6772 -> 0.5 Ang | 140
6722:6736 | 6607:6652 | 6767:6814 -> 0.0 Ang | 140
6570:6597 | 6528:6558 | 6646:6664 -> 1.7 Ang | 137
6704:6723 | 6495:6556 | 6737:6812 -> 0.3 Ang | 142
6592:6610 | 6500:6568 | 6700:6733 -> 0.9 Ang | 139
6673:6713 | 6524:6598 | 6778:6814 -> -0.5 Ang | 139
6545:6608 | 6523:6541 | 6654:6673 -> 1.3 Ang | 136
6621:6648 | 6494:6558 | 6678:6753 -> 1.0 Ang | 140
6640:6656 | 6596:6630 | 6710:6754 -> -0.9 Ang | 134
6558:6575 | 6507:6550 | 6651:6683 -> 0.2 Ang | 138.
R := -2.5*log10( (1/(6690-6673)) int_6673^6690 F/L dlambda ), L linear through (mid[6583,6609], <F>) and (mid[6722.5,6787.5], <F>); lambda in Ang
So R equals -0.03 mag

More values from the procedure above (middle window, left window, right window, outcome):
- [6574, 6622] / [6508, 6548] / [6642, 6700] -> 0.07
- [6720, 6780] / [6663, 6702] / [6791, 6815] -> -0.02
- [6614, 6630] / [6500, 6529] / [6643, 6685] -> 0.09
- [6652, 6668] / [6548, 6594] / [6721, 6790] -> 0.03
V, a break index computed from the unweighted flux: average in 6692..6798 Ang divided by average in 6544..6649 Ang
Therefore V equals 1.07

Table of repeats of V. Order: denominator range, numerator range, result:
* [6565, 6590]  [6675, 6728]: 1.09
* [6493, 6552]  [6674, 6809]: 1.02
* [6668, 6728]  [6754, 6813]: 1.02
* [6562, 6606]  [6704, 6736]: 1.07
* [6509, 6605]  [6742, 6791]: 1.07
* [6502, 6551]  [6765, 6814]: 1.04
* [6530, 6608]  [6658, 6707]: 1.04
